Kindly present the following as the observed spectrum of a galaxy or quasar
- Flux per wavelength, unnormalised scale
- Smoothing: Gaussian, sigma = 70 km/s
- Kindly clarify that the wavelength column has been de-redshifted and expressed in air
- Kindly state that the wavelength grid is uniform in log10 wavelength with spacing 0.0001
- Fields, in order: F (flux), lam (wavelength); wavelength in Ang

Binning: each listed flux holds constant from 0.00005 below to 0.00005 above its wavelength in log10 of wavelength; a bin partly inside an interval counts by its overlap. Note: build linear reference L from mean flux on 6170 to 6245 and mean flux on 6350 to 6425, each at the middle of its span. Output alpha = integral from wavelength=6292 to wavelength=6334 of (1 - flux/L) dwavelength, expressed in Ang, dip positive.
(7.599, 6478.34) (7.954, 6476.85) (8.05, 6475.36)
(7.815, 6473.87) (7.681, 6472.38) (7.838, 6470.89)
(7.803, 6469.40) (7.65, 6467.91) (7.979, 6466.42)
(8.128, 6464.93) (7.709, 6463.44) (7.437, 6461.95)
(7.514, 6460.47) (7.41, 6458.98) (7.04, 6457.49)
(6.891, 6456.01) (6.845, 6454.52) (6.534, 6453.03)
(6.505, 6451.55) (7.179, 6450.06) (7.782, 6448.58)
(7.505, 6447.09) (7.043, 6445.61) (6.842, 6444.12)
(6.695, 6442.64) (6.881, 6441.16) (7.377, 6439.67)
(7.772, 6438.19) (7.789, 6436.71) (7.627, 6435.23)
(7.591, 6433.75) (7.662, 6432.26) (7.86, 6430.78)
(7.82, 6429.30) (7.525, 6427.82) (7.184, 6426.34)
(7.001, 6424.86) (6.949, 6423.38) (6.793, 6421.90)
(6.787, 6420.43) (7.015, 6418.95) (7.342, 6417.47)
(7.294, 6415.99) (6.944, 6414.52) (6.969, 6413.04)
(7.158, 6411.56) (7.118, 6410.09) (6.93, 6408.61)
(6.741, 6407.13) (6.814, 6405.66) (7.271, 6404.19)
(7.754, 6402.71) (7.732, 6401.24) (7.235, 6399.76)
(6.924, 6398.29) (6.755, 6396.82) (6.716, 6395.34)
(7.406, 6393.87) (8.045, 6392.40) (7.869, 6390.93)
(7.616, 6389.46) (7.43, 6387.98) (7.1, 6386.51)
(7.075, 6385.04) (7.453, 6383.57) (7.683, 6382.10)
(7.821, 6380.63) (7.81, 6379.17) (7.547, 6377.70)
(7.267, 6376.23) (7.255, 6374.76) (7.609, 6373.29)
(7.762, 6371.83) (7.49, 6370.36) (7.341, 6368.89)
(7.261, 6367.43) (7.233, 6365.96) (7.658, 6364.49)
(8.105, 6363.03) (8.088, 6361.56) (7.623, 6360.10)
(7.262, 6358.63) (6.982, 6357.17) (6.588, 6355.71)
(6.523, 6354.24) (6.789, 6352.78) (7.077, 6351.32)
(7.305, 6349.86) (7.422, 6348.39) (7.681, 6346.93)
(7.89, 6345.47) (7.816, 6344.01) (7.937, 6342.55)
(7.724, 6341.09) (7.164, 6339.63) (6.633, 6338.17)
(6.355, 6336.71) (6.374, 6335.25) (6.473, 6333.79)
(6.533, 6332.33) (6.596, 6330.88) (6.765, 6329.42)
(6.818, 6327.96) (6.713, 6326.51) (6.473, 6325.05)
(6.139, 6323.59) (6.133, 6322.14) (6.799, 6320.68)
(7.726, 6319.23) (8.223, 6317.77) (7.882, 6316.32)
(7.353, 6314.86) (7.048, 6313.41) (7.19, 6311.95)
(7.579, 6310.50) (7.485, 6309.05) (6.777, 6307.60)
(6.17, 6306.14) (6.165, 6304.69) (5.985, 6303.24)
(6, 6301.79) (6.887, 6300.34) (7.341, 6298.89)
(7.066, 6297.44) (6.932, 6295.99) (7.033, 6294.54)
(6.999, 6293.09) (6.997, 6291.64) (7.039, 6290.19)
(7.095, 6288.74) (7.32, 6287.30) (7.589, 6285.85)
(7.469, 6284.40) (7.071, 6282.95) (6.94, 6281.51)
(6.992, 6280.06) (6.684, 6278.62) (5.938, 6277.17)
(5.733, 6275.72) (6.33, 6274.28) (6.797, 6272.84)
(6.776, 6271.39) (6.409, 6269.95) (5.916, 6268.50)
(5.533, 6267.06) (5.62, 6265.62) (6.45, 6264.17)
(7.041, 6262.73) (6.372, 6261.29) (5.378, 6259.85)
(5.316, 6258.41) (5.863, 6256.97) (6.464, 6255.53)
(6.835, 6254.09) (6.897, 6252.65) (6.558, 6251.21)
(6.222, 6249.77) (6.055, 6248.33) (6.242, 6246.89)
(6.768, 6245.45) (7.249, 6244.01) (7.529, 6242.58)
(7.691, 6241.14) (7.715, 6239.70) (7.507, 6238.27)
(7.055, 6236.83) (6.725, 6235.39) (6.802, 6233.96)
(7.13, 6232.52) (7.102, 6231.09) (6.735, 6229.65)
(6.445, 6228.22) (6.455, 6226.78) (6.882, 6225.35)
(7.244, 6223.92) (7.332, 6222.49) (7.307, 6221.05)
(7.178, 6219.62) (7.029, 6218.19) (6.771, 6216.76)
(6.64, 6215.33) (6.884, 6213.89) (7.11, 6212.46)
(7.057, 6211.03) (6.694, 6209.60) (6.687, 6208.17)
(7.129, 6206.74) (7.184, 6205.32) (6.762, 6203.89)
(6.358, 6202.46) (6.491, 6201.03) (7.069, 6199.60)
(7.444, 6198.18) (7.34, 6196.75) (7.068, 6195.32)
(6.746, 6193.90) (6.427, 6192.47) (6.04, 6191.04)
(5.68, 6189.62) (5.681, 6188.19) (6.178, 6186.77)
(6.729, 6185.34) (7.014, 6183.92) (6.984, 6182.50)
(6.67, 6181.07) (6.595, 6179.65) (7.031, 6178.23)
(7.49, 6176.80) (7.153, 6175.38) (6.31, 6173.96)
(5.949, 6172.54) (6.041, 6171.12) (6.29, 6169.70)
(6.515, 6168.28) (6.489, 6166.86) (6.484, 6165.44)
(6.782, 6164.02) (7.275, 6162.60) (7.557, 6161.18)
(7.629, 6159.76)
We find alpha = 1.3 Ang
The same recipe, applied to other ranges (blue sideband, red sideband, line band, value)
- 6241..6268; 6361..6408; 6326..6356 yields 0.3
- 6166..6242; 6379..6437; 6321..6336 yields 1.3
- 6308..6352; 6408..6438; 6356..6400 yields -1.5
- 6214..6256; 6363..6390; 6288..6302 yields 0.4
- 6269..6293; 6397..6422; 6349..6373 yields -1.1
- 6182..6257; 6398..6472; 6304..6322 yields -0.4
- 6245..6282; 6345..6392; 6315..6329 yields -0.1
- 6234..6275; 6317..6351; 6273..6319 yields -1.0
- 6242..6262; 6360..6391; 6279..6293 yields -0.9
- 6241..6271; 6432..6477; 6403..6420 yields 0.3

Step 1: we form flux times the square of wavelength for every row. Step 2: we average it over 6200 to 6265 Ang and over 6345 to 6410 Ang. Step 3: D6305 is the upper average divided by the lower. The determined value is 1.1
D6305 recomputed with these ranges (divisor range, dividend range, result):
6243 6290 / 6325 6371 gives 1.13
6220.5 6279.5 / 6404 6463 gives 1.15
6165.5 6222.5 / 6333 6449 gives 1.15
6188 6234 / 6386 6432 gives 1.13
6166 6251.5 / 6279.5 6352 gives 1.07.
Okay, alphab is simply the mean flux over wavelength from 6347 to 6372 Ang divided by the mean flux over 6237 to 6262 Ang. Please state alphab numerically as 1.1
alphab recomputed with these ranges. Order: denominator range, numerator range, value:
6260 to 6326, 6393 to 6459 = 1.06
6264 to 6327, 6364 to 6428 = 1.07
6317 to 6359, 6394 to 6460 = 1.03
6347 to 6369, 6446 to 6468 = 1.00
